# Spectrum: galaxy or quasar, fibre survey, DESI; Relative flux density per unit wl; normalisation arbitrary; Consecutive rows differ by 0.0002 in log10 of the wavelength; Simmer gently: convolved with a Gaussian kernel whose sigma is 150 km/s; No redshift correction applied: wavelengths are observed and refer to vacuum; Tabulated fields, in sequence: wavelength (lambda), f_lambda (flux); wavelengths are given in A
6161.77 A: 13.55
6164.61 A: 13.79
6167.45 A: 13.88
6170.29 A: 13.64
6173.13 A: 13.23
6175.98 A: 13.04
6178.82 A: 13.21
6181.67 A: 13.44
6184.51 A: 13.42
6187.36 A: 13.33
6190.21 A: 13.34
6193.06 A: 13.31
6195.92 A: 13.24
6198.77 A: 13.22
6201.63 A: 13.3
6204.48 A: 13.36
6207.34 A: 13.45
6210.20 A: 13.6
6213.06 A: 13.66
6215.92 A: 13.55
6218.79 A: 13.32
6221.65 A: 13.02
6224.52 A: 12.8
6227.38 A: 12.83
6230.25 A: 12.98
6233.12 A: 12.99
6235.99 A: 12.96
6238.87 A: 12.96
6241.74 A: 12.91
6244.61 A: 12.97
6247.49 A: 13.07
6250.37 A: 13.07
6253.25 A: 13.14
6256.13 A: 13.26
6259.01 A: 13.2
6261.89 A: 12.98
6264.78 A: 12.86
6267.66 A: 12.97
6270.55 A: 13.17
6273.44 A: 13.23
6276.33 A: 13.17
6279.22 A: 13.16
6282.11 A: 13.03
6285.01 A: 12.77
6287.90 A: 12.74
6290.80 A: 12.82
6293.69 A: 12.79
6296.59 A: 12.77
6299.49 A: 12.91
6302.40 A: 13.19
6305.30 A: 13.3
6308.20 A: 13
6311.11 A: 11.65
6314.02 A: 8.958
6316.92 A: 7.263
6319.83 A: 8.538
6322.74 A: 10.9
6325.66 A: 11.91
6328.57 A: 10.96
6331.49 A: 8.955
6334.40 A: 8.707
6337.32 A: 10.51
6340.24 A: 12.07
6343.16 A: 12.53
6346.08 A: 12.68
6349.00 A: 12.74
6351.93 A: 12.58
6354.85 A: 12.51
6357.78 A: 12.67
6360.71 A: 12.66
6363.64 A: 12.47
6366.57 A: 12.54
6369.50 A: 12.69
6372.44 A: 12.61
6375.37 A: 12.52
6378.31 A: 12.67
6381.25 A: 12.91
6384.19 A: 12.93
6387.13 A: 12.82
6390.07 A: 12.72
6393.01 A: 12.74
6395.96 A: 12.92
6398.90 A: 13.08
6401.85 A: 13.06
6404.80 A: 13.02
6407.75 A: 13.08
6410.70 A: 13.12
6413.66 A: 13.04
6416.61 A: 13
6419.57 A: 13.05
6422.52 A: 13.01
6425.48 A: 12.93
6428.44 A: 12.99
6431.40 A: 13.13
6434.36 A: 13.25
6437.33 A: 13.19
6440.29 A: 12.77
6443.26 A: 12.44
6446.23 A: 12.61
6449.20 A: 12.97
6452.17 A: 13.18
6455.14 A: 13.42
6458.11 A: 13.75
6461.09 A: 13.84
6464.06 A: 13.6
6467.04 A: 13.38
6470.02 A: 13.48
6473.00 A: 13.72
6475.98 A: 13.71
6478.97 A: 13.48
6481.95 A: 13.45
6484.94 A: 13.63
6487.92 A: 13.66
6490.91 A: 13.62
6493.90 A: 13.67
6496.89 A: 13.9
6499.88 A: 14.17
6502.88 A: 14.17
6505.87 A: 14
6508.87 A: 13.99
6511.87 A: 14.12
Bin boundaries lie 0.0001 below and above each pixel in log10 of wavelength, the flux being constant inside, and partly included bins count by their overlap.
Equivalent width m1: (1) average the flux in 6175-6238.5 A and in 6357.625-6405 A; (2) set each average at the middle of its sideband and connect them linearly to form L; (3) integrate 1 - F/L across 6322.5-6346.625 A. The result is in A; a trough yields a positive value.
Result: 3.6 A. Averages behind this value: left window 13.2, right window 12.8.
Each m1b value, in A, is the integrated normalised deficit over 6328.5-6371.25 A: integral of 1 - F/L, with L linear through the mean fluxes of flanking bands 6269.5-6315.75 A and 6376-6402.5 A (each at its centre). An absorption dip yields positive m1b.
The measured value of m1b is 3.1 A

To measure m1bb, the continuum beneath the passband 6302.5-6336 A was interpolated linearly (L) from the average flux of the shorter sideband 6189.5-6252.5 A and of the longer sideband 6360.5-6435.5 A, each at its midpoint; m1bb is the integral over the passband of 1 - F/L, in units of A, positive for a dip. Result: 6.5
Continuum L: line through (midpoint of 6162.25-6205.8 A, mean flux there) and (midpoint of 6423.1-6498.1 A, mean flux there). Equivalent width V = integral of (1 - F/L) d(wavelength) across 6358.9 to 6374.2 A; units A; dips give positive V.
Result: 0.9 A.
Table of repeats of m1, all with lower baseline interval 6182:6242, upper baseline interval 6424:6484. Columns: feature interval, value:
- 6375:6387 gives 0.42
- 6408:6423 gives 0.24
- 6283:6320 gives 3.82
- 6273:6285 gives 0.13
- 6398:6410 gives 0.18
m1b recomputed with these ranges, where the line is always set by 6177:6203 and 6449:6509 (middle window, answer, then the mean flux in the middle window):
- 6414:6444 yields 1.3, 13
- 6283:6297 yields 0.7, 12.8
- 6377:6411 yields 1.6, 12.9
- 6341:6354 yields 0.9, 12.6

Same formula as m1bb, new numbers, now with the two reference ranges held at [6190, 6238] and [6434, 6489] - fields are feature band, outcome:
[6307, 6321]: 3.6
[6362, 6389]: 1.3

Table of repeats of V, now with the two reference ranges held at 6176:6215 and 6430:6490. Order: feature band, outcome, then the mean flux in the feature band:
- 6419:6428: 0.24 A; 13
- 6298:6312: 0.52 A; 12.9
